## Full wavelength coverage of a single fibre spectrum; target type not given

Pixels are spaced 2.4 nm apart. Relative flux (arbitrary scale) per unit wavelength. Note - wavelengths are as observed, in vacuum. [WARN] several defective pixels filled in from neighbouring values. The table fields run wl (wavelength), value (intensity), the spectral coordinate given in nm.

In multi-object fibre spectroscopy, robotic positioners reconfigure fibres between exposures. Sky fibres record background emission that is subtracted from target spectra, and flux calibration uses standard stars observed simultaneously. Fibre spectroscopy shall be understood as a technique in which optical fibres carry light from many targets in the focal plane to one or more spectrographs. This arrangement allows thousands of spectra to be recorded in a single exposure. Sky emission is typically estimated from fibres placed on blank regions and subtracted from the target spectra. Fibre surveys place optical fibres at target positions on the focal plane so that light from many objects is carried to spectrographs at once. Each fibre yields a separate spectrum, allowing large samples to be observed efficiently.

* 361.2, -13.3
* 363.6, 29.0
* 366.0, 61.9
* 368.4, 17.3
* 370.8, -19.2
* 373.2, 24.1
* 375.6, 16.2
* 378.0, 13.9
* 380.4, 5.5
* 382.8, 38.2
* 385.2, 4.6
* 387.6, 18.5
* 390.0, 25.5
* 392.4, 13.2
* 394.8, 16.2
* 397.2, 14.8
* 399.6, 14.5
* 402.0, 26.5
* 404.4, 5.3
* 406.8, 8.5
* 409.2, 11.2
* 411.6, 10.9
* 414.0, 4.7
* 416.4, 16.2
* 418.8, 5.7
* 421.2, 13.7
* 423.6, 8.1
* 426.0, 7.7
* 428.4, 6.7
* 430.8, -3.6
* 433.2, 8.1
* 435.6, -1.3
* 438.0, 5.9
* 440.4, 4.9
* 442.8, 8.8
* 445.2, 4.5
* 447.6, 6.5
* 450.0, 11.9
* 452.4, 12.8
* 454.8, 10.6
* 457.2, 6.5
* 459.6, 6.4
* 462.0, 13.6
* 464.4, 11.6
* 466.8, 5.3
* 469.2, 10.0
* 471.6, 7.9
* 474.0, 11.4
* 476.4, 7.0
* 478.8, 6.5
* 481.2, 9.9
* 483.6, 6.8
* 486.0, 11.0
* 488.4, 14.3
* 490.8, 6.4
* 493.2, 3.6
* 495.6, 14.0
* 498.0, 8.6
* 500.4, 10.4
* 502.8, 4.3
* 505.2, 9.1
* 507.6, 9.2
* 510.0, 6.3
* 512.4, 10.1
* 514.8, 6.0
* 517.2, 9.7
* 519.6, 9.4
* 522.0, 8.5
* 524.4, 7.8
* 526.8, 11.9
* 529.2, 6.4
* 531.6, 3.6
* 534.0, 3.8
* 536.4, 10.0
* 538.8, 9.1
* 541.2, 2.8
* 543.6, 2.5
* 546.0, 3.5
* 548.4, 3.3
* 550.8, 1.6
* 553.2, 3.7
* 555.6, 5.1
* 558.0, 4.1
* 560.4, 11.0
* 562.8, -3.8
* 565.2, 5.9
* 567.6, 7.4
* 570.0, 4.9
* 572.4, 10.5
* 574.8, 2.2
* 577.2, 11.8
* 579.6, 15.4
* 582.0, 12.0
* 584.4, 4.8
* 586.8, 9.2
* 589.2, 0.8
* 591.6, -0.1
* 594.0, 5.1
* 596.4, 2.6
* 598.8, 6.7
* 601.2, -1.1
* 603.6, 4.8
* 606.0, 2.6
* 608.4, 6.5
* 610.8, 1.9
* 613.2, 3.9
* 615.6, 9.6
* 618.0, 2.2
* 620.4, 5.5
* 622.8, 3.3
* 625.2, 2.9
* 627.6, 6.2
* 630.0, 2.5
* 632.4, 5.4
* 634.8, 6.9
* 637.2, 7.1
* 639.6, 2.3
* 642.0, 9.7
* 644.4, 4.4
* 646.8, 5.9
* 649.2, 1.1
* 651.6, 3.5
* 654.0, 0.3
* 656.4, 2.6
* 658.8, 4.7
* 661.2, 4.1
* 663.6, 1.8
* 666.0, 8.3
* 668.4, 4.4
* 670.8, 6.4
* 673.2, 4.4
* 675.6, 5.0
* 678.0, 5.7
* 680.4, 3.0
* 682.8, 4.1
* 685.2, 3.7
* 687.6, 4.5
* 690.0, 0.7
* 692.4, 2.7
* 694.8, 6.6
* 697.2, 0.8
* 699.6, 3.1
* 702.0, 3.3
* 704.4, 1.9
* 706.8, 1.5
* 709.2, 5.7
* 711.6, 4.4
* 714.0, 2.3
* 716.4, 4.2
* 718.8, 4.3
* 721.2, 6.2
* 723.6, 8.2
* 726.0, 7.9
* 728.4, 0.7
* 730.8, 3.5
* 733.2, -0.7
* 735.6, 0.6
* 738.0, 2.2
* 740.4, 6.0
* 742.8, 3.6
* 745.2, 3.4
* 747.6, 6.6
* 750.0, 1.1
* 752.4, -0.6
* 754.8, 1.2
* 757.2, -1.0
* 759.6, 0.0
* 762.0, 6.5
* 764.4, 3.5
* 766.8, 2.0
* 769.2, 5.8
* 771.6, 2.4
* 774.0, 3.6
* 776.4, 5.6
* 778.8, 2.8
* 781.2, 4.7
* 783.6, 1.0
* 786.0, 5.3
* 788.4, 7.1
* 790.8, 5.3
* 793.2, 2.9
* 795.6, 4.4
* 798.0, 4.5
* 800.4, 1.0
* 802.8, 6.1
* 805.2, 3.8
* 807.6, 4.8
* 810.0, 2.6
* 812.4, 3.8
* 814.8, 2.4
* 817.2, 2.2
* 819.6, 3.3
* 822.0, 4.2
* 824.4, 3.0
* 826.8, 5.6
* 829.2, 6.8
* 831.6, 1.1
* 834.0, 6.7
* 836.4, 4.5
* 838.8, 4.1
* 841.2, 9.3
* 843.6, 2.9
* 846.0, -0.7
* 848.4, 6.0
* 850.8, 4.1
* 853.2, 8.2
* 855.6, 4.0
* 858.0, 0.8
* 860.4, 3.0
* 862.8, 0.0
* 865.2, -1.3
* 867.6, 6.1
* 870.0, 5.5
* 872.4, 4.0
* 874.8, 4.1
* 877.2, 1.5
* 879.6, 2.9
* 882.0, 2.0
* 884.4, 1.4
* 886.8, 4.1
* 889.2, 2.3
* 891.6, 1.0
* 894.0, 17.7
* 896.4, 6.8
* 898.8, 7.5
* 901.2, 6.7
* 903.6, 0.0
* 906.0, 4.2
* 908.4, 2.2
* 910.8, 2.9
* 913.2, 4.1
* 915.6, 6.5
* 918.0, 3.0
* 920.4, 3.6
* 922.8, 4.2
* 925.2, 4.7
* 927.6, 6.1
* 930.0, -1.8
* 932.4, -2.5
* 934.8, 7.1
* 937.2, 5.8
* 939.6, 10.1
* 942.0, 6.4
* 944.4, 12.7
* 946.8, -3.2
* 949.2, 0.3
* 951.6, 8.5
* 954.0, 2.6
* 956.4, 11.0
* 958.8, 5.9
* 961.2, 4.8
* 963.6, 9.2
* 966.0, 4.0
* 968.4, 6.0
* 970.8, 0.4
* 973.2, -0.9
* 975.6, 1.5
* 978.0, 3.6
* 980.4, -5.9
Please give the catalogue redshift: 1.397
